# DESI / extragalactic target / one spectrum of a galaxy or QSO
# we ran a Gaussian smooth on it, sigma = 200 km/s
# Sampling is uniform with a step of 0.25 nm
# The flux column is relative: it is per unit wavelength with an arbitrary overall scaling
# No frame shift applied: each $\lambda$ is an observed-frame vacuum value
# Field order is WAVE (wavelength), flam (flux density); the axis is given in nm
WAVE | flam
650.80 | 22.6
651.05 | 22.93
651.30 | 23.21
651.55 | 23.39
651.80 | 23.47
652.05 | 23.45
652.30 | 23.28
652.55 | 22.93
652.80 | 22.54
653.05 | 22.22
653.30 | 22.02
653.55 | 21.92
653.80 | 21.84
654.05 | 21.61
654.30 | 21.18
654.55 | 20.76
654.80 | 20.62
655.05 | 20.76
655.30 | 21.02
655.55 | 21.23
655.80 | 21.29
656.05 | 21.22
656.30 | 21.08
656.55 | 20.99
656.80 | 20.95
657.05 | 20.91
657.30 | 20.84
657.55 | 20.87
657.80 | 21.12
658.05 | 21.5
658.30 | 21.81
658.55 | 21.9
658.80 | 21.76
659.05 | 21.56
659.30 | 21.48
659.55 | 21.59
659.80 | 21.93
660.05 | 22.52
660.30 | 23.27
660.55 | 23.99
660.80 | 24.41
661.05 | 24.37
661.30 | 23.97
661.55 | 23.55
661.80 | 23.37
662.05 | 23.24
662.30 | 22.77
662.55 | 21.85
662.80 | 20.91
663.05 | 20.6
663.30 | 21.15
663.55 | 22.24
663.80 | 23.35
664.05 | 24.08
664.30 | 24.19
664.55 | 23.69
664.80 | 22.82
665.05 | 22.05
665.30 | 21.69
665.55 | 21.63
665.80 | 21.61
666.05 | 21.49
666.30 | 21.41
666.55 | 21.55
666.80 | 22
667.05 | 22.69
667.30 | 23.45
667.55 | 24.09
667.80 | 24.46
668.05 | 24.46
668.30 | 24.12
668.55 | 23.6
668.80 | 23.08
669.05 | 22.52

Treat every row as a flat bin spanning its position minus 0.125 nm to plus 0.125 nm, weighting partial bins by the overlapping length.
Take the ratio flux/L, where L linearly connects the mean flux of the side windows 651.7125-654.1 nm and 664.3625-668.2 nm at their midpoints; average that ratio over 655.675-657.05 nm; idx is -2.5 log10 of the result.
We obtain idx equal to 0.07 mag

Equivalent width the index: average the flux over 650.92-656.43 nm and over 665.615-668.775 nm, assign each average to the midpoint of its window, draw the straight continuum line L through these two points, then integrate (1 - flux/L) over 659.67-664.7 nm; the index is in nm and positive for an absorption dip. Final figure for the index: -0.09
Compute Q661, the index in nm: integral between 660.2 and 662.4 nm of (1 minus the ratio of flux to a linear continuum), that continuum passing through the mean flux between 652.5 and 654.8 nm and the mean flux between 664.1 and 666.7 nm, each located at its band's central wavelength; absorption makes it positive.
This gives -0.157 nm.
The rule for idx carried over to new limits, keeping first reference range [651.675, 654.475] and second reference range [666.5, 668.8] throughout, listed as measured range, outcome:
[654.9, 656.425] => 0.073 mag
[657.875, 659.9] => 0.055 mag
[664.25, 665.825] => 0.035 mag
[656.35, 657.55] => 0.086 mag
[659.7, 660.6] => 0.001 mag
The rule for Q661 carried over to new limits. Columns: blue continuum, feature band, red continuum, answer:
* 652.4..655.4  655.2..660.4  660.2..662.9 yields 0.233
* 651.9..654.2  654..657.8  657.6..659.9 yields 0.172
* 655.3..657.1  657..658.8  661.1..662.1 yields 0.047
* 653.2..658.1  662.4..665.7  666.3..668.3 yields 0.044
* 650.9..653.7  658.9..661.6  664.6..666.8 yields -0.083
